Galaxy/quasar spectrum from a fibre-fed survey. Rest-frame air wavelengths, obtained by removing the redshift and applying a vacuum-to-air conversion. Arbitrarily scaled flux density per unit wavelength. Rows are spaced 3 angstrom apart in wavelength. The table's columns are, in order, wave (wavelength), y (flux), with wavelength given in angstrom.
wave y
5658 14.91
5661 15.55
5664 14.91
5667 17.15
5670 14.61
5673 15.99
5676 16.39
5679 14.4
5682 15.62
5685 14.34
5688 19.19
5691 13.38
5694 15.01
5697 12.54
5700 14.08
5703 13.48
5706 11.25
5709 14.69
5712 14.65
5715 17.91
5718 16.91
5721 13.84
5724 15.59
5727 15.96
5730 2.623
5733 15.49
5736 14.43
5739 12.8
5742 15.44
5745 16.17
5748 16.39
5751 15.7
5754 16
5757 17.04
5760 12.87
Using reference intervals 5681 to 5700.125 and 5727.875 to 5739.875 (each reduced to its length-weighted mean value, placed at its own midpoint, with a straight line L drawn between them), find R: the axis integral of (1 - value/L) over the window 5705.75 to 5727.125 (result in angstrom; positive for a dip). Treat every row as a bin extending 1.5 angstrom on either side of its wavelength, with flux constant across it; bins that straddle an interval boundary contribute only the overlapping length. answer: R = -4.1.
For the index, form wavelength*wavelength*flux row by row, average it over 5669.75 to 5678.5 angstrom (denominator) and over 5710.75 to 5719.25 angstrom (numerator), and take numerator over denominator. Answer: 1.07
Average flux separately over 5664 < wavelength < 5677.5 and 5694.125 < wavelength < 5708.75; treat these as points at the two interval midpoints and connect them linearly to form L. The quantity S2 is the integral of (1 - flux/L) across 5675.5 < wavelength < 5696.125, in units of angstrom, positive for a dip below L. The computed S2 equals -1.1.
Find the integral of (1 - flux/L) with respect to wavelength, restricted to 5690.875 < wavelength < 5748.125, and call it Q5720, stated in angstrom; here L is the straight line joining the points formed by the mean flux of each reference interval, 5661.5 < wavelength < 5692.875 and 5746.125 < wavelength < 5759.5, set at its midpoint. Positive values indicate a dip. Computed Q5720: 6.3 angstrom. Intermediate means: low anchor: 15.6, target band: 14.1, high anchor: 16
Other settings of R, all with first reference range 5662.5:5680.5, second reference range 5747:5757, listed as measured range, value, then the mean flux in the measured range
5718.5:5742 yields 4.0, 13.3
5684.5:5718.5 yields 2.3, 14.7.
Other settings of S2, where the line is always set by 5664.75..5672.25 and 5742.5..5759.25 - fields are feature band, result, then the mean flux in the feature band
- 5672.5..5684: 0.2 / 15.5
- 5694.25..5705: 1.6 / 13.5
